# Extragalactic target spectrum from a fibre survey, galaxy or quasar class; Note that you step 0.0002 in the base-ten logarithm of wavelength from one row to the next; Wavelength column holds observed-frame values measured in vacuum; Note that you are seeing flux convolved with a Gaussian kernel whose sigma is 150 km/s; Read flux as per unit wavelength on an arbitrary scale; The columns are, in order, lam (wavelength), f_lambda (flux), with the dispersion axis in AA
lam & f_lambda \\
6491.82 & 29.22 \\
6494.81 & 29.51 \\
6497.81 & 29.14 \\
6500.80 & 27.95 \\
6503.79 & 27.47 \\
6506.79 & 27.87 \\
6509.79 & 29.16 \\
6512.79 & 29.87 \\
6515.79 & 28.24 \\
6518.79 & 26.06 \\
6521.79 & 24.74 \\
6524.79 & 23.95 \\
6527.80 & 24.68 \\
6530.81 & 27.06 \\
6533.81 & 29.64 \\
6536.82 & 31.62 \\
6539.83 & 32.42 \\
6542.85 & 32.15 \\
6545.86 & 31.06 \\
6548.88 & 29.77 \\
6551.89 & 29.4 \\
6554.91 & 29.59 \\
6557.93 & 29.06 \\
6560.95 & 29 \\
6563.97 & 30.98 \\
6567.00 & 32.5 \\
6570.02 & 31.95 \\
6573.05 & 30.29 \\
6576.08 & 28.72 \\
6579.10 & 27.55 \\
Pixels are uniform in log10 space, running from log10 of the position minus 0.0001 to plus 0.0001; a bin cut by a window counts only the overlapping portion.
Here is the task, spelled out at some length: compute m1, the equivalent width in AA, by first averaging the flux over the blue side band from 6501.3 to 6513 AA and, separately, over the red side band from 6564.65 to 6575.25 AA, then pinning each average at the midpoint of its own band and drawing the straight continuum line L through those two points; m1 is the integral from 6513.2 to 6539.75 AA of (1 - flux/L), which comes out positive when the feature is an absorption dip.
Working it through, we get 1.7 AA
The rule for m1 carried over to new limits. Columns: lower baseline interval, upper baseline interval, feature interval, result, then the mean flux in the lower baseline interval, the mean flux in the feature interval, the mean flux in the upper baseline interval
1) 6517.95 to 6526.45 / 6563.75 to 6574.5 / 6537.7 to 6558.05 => -1.6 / 24.8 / 30.6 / 31.5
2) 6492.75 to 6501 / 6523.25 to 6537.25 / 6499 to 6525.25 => 0.7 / 29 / 27.4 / 27.1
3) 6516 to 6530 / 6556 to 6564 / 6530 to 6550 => -2.6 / 25.3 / 30.7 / 29.4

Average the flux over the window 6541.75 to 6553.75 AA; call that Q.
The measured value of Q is 30.5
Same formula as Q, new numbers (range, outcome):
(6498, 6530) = 27.1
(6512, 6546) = 28.3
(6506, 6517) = 28.8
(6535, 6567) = 30.6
